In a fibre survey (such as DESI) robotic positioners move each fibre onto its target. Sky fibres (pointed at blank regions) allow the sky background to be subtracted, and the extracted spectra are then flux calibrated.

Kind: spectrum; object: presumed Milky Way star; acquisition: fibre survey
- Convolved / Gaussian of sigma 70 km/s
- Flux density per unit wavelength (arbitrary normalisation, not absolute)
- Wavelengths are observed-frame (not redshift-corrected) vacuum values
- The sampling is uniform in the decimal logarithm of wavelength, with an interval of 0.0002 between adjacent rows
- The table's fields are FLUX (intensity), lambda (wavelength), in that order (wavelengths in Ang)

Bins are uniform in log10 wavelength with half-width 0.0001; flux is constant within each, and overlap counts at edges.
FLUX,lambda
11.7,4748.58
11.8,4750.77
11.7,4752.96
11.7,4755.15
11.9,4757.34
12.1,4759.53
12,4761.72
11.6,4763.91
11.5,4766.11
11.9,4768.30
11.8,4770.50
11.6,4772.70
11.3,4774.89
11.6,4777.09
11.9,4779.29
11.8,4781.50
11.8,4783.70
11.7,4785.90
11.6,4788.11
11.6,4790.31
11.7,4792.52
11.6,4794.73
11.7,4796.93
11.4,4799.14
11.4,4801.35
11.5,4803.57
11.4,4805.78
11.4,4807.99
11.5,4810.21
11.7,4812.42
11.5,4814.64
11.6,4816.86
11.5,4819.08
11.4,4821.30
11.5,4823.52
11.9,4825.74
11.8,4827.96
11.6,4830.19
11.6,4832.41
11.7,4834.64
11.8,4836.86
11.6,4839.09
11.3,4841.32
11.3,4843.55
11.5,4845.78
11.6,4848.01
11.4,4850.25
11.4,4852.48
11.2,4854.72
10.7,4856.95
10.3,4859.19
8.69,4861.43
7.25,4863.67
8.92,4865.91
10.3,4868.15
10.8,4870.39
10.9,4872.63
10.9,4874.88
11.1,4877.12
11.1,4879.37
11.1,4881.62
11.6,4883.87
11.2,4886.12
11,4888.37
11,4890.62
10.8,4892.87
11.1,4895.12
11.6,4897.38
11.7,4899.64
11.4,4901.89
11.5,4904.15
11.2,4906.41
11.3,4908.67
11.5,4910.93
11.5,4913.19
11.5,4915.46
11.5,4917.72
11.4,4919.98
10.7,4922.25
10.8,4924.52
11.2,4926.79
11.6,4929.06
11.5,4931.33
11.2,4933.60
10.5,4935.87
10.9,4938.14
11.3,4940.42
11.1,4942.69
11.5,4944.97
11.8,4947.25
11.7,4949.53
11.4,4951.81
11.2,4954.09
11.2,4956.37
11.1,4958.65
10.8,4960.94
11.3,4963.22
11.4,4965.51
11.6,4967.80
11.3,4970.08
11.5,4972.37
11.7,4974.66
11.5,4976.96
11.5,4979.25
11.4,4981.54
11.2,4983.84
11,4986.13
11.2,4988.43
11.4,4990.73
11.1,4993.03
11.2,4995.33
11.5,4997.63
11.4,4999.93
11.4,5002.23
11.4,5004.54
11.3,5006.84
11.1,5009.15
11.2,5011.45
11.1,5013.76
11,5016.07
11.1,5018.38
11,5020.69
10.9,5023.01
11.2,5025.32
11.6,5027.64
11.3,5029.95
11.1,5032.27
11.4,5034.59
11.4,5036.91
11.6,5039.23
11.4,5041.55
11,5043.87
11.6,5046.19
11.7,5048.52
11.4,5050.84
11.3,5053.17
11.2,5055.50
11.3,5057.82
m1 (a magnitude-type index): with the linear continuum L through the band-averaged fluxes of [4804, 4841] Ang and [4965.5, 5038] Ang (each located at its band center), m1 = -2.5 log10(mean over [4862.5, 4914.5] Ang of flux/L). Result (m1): 0.06 mag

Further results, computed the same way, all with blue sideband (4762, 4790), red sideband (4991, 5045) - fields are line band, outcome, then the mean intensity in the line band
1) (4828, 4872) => 0.07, 10.8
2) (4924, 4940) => 0.03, 11.1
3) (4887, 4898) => 0.04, 11.1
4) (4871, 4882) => 0.05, 11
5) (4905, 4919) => 0.00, 11.4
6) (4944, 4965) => 0.00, 11.3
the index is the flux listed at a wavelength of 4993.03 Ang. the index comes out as 11.1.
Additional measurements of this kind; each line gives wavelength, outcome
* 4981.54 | 11.4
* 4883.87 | 11.6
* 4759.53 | 12.1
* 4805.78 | 11.4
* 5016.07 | 11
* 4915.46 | 11.5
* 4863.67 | 7.25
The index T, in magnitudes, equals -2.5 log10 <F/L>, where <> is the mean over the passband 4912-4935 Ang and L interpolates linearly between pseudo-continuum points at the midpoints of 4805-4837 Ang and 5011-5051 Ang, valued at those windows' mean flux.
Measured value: 0.01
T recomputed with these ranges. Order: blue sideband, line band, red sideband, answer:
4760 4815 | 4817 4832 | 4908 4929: -0.008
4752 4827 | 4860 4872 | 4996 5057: 0.234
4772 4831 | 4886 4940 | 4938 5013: 0.018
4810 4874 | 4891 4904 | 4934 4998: -0.016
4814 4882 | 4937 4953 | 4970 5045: -0.020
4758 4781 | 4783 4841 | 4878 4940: -0.001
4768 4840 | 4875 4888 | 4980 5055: 0.030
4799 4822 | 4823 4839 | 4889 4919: -0.023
